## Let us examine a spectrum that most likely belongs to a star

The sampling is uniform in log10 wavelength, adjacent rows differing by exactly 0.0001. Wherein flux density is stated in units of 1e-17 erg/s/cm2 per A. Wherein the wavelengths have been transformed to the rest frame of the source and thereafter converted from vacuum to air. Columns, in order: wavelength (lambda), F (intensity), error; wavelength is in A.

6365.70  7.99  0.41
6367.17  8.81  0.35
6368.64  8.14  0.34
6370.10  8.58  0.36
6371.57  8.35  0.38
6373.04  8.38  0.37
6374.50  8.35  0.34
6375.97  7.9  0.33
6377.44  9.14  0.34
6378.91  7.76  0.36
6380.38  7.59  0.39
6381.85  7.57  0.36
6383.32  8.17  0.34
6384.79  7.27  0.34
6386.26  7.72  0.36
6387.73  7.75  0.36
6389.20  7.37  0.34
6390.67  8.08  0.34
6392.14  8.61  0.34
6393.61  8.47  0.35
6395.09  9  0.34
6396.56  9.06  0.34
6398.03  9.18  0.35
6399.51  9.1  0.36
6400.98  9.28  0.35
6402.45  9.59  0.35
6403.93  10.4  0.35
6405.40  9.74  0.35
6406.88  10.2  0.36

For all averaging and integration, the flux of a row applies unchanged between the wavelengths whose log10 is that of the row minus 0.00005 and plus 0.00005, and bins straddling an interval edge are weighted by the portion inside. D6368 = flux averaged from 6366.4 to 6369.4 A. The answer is 8.47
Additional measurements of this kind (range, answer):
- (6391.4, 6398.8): 8.86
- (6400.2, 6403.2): 9.44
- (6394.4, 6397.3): 9.05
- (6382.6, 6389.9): 7.66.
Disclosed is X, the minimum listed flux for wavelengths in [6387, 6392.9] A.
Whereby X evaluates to 7.37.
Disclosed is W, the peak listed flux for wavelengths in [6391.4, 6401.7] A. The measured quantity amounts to 9.28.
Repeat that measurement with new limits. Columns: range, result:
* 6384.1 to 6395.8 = 9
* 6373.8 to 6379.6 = 9.14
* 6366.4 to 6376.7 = 8.81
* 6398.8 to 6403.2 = 9.59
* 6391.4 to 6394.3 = 8.61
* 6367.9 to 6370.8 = 8.58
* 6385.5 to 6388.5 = 7.75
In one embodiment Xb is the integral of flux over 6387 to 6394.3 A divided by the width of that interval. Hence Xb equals 8.06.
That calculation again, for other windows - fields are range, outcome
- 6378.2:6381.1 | 7.67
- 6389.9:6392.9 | 8.35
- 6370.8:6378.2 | 8.42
